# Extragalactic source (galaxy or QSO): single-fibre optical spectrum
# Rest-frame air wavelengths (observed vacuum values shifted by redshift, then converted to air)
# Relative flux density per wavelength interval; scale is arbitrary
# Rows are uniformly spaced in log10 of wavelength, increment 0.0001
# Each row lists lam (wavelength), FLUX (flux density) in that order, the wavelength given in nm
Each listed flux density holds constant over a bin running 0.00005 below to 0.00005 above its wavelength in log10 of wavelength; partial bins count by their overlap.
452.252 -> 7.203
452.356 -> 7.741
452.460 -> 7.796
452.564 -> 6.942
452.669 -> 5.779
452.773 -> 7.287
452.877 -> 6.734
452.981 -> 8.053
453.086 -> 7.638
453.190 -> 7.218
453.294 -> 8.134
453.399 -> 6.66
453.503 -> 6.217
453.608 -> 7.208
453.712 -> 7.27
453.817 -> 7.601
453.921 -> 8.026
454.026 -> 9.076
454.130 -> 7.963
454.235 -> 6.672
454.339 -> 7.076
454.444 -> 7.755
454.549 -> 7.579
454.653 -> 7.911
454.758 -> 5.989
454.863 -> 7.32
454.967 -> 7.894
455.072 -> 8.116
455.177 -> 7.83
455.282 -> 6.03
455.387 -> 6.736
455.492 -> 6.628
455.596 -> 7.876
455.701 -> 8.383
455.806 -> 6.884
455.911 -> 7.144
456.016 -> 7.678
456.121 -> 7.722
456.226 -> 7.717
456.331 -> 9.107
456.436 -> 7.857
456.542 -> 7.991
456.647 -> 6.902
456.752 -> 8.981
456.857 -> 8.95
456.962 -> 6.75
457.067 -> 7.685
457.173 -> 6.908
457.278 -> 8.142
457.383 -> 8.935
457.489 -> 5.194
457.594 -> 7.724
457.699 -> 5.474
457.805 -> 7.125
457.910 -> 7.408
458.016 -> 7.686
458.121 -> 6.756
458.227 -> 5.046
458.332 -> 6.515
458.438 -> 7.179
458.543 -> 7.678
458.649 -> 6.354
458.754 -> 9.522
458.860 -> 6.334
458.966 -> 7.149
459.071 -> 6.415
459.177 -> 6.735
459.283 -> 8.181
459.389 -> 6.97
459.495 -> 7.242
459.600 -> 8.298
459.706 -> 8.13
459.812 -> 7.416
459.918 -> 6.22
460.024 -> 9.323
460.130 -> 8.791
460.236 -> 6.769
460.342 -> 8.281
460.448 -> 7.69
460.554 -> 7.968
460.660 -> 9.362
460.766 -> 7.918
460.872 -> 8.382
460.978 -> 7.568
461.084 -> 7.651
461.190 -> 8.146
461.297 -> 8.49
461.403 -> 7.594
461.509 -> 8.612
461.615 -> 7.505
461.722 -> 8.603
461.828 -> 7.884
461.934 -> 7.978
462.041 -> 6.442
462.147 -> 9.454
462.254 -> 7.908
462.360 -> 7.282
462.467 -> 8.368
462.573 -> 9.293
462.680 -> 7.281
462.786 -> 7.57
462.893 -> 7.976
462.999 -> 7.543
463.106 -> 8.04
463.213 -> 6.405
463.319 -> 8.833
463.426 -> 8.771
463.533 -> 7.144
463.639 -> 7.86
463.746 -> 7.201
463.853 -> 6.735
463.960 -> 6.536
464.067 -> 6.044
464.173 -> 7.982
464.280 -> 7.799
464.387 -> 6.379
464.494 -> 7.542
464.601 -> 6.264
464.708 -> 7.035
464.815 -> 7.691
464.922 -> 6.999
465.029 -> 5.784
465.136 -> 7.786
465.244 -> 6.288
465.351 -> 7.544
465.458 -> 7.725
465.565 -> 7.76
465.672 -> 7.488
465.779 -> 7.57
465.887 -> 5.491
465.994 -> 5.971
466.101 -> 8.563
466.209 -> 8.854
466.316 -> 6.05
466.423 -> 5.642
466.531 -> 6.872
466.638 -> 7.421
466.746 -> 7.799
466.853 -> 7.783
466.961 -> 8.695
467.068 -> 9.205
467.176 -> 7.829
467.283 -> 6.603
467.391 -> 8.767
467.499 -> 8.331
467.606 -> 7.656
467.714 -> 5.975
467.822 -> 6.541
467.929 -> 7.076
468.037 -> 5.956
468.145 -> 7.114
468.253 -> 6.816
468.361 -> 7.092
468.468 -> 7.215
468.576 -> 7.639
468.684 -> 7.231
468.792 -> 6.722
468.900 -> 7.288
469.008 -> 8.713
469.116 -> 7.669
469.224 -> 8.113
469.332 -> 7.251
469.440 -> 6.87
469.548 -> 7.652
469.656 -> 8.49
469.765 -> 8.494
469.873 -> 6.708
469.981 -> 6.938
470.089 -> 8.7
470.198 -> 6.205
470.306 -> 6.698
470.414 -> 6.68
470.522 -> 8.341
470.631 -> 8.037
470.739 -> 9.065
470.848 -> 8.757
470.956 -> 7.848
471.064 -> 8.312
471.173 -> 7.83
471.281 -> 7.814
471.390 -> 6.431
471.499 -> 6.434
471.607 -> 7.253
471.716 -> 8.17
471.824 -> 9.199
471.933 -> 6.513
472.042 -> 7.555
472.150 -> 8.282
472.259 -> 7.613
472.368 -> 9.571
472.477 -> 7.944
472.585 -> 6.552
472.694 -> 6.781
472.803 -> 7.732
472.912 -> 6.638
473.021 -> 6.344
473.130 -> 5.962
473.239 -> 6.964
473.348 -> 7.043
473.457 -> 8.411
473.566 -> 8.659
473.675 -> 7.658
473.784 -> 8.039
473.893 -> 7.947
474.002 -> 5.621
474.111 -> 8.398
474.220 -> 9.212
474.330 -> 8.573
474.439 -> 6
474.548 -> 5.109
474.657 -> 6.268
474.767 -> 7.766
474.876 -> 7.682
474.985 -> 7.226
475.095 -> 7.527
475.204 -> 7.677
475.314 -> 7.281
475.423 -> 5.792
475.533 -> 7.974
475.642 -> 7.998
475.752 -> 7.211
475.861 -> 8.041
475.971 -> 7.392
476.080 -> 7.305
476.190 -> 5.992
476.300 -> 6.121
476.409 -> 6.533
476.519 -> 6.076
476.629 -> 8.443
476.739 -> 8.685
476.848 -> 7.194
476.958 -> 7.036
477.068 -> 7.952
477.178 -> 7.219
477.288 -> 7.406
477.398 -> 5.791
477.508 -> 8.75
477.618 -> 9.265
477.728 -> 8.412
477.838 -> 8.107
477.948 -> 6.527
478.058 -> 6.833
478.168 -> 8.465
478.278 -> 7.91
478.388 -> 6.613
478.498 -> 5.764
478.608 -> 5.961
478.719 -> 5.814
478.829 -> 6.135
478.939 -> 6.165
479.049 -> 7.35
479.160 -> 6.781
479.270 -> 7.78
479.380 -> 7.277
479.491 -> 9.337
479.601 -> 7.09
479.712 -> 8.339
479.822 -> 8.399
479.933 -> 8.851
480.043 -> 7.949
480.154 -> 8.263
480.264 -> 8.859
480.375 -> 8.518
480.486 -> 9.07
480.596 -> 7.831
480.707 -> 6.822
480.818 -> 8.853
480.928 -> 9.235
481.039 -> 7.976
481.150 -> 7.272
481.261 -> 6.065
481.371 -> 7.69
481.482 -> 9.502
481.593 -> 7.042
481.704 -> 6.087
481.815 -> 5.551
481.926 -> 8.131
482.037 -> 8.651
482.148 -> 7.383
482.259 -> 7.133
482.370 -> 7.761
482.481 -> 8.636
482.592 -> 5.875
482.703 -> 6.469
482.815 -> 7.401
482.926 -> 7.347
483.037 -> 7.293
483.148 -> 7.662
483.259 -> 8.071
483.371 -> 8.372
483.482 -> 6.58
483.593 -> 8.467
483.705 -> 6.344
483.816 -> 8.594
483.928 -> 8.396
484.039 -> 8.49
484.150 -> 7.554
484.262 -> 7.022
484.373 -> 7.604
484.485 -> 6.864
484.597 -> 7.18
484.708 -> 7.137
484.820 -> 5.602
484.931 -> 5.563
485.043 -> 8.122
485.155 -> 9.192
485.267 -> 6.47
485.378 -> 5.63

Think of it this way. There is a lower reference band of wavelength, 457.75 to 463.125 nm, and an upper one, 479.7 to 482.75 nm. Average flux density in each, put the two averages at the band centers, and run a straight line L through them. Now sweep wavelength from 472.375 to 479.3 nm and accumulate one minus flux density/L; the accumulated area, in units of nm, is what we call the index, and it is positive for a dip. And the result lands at 0.458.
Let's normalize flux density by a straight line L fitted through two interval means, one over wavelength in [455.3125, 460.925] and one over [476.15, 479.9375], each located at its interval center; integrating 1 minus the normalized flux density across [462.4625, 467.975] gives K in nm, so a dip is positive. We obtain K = 0.04 nm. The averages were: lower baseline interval 7.51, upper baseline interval 7.31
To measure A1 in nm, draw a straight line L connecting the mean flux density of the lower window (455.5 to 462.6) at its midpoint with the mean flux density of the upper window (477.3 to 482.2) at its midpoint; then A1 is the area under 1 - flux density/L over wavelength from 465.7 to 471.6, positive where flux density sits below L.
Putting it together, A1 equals 0.15 nm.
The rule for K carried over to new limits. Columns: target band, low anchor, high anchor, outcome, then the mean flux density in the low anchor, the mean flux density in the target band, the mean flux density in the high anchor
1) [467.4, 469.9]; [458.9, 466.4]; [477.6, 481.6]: 0.08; 7.57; 7.36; 7.67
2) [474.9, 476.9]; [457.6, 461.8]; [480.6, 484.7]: 0.08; 7.56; 7.26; 7.54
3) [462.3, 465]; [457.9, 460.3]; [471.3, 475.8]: -0.04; 7.31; 7.45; 7.39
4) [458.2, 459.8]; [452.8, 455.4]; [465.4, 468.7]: 0.03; 7.4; 7.23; 7.32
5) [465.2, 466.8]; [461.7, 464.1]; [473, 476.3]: 0.10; 7.7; 7.14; 7.29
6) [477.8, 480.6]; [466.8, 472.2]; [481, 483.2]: -0.05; 7.57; 7.53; 7.34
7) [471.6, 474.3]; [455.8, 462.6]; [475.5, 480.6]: -0.03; 7.65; 7.62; 7.5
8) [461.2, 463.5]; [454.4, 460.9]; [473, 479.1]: -0.17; 7.49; 7.98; 7.25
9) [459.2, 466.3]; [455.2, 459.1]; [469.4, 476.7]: -0.25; 7.32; 7.63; 7.44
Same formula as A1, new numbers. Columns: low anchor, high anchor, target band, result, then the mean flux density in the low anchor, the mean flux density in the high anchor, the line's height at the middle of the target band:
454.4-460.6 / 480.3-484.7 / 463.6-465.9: 0.12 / 7.44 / 7.61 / 7.49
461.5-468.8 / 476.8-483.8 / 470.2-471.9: -0.06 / 7.41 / 7.54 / 7.46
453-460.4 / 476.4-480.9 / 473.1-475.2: 0.05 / 7.43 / 7.59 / 7.56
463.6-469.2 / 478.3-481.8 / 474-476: 0.02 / 7.25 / 7.55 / 7.44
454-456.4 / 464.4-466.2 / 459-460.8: -0.10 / 7.51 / 7.12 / 7.33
